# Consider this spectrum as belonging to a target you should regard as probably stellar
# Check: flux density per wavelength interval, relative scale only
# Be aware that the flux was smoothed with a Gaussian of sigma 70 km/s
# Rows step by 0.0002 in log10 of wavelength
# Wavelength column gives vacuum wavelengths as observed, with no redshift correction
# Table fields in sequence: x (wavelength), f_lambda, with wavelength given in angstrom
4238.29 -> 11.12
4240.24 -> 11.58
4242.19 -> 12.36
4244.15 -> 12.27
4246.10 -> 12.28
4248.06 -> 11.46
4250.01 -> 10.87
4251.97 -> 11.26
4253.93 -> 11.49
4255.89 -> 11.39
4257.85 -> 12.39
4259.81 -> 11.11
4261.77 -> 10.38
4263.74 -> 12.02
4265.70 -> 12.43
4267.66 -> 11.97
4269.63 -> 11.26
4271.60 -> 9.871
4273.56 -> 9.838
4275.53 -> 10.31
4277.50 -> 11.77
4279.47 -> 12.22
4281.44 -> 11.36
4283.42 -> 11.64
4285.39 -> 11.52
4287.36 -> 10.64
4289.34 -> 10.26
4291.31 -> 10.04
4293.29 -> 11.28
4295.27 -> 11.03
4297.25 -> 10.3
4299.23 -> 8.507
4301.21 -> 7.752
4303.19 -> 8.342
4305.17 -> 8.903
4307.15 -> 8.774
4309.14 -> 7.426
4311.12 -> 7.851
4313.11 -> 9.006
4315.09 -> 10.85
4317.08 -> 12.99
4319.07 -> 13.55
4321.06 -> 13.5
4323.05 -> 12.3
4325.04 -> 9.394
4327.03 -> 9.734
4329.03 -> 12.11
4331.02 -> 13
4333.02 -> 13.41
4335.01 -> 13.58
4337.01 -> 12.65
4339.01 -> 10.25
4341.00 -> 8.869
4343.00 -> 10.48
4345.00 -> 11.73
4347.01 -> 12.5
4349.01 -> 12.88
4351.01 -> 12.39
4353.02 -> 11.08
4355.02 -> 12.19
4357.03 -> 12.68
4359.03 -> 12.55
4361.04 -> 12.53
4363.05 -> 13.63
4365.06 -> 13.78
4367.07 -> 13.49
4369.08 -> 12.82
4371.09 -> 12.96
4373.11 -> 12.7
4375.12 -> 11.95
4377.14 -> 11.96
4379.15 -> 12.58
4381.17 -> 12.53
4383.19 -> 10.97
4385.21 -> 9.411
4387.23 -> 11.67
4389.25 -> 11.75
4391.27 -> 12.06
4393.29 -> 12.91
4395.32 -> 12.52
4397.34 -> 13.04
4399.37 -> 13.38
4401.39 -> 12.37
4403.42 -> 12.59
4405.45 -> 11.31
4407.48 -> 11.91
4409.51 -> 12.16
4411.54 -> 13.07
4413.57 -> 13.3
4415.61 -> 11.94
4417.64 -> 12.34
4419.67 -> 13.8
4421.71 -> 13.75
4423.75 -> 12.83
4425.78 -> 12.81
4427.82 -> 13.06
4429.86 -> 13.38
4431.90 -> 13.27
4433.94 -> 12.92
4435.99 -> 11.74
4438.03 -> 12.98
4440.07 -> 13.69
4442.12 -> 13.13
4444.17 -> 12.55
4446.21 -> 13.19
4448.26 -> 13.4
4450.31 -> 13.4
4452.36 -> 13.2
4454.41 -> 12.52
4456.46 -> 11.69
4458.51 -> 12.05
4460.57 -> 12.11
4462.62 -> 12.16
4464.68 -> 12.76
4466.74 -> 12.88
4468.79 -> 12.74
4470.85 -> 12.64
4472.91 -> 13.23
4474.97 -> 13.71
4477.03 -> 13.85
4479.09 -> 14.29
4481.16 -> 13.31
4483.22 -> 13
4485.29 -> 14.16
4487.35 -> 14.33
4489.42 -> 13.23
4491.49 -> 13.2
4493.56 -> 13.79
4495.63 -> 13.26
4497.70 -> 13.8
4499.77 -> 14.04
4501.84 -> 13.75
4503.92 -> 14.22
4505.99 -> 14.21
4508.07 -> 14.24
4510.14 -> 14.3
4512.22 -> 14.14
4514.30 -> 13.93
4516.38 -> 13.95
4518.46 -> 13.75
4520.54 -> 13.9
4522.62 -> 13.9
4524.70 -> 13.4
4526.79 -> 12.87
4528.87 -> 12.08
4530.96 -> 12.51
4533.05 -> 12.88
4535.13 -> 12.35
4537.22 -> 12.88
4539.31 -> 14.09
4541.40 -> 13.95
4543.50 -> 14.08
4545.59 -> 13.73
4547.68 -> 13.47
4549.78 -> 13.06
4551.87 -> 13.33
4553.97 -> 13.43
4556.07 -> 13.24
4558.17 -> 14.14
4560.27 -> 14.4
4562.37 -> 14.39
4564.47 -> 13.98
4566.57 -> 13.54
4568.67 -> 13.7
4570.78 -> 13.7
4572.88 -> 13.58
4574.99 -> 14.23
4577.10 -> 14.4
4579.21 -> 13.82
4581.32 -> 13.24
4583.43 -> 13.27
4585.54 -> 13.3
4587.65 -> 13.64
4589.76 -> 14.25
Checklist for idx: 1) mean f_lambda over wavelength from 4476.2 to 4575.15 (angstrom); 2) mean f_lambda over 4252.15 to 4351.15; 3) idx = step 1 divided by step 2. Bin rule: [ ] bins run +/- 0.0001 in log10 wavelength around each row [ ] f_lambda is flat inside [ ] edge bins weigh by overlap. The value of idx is 1.24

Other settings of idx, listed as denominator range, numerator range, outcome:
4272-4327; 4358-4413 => 1.19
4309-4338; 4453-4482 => 1.11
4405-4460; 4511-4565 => 1.06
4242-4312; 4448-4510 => 1.25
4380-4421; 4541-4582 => 1.12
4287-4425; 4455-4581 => 1.16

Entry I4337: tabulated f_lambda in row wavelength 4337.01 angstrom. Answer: 12.65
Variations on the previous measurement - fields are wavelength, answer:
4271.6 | 9.871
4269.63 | 11.26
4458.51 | 12.05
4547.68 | 13.47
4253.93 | 11.49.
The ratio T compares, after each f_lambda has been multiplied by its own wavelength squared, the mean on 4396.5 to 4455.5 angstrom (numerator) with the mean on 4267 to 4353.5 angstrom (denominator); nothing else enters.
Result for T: 1.25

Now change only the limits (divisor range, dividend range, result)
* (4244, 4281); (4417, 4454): 1.24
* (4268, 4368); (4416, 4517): 1.27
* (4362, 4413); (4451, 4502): 1.11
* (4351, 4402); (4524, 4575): 1.18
